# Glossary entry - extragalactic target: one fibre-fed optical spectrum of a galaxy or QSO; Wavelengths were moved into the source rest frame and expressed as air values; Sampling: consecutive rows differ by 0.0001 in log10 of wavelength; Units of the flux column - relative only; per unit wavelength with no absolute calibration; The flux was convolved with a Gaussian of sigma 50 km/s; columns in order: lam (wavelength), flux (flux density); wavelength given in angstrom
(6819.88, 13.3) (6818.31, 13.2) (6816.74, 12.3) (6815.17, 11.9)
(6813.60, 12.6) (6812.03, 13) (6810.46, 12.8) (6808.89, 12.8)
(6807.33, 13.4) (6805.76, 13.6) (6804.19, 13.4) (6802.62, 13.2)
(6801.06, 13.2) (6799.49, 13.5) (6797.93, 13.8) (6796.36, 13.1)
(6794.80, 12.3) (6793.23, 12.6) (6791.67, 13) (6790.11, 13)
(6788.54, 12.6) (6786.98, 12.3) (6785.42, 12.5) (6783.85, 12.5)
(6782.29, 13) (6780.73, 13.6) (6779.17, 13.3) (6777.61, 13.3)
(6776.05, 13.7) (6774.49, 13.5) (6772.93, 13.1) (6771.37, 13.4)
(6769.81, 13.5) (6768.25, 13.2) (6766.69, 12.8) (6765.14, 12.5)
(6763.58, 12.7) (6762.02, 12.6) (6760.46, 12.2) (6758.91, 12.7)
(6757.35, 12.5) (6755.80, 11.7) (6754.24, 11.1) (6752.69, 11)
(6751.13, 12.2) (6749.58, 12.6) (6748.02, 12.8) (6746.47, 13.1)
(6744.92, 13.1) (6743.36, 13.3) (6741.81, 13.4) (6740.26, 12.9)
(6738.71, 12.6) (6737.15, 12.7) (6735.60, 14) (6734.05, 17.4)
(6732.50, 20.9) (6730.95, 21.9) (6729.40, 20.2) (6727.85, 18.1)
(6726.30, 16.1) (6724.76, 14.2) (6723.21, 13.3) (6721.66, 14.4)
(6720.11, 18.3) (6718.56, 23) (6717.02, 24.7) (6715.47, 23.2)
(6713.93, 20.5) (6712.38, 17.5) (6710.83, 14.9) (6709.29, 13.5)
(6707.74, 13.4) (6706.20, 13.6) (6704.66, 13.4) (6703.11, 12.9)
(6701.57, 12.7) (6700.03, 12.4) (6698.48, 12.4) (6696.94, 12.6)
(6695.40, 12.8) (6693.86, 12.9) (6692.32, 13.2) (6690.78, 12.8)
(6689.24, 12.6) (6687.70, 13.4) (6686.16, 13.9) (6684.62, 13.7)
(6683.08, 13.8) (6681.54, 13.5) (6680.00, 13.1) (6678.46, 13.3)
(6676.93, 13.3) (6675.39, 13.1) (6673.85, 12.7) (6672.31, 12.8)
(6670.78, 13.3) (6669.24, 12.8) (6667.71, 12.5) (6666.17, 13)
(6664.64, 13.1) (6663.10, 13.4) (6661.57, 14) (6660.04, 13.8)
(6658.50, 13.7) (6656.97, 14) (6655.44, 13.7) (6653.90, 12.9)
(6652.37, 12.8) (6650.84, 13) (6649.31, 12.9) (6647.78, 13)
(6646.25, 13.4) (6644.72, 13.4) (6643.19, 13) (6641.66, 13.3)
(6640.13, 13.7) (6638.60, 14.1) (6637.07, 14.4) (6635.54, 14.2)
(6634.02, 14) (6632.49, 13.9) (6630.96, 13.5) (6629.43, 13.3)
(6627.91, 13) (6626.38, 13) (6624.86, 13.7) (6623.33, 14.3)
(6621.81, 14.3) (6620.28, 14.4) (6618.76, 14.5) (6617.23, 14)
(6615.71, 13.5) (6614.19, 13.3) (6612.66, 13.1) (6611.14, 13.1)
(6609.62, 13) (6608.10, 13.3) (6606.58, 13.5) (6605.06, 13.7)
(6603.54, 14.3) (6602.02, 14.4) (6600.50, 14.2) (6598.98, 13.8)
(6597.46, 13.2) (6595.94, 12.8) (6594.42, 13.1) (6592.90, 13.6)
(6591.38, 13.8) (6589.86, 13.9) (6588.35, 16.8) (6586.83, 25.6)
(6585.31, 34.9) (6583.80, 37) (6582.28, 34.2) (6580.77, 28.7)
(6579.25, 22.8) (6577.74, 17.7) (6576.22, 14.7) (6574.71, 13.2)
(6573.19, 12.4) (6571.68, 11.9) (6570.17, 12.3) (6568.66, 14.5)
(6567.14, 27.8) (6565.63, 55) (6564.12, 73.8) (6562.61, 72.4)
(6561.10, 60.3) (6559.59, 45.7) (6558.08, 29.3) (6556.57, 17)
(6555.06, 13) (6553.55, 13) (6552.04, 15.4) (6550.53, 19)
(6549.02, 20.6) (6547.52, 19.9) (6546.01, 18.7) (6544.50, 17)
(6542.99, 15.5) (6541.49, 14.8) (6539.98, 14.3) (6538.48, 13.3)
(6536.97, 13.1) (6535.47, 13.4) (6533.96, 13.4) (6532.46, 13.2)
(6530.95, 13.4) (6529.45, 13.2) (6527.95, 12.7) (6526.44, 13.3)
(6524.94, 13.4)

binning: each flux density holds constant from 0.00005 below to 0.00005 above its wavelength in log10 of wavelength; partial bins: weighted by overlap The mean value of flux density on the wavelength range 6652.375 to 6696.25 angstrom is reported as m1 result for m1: 13.2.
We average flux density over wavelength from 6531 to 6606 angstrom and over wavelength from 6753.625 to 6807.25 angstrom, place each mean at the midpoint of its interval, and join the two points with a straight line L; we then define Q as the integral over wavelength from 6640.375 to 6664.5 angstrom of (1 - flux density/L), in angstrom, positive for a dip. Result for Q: 6.5 angstrom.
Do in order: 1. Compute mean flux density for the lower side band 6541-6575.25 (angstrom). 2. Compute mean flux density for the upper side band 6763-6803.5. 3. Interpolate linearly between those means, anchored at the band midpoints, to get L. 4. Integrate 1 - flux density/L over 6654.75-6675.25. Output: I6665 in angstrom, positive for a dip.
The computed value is 7.1 angstrom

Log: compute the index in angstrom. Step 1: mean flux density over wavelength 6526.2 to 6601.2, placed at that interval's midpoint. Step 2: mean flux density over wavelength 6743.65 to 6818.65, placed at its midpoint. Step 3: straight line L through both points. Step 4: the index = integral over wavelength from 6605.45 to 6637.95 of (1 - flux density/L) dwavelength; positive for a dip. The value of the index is 9.6 angstrom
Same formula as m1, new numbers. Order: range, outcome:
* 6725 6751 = 15.2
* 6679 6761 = 14.6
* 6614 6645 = 13.8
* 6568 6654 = 15.5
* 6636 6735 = 14.6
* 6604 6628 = 13.6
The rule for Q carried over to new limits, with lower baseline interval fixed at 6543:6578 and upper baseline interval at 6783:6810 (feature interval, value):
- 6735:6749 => 2.6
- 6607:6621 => 5.9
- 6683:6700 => 5.4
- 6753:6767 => 2.6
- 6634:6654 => 7.7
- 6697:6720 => 2.2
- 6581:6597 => 2.2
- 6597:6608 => 4.7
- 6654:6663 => 3.1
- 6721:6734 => -0.4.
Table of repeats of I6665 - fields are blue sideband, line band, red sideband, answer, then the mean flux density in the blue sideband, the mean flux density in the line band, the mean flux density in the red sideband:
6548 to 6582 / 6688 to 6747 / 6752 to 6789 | 3.9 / 27.8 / 15.4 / 12.7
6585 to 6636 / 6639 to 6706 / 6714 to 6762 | 7.9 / 14.6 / 13.2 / 15.3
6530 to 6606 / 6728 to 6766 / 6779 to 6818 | 2.7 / 21.8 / 13.9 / 12.9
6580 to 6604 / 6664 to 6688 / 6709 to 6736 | 7.1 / 19.7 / 13.2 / 18.3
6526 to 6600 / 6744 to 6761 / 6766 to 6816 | 2.6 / 21.9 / 12.3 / 13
